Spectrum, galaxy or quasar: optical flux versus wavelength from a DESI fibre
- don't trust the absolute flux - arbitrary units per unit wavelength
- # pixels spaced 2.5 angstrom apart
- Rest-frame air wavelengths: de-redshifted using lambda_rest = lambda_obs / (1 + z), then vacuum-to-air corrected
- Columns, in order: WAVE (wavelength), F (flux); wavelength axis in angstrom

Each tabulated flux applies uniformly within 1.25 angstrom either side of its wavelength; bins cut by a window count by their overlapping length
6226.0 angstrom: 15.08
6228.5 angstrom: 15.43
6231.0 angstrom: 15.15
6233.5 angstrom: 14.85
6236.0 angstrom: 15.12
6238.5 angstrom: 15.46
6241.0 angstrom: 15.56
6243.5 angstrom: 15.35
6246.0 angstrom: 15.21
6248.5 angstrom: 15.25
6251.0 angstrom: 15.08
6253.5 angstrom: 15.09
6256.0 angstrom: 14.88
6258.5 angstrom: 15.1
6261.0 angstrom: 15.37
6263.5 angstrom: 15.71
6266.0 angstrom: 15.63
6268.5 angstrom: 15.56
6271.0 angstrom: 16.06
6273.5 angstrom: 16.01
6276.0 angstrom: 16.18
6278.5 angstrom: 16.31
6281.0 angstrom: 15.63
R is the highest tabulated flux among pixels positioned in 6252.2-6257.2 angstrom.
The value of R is 15.09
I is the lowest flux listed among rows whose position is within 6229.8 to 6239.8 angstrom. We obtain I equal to 14.85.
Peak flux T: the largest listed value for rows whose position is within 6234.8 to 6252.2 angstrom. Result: 15.56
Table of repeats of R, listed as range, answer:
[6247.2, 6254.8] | 15.25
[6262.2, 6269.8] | 15.71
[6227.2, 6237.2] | 15.43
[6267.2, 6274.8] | 16.06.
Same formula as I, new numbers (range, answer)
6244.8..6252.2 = 15.08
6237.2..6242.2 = 15.46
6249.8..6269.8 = 14.88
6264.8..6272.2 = 15.56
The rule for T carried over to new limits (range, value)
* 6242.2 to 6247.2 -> 15.35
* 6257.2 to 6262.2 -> 15.37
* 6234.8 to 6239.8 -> 15.46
